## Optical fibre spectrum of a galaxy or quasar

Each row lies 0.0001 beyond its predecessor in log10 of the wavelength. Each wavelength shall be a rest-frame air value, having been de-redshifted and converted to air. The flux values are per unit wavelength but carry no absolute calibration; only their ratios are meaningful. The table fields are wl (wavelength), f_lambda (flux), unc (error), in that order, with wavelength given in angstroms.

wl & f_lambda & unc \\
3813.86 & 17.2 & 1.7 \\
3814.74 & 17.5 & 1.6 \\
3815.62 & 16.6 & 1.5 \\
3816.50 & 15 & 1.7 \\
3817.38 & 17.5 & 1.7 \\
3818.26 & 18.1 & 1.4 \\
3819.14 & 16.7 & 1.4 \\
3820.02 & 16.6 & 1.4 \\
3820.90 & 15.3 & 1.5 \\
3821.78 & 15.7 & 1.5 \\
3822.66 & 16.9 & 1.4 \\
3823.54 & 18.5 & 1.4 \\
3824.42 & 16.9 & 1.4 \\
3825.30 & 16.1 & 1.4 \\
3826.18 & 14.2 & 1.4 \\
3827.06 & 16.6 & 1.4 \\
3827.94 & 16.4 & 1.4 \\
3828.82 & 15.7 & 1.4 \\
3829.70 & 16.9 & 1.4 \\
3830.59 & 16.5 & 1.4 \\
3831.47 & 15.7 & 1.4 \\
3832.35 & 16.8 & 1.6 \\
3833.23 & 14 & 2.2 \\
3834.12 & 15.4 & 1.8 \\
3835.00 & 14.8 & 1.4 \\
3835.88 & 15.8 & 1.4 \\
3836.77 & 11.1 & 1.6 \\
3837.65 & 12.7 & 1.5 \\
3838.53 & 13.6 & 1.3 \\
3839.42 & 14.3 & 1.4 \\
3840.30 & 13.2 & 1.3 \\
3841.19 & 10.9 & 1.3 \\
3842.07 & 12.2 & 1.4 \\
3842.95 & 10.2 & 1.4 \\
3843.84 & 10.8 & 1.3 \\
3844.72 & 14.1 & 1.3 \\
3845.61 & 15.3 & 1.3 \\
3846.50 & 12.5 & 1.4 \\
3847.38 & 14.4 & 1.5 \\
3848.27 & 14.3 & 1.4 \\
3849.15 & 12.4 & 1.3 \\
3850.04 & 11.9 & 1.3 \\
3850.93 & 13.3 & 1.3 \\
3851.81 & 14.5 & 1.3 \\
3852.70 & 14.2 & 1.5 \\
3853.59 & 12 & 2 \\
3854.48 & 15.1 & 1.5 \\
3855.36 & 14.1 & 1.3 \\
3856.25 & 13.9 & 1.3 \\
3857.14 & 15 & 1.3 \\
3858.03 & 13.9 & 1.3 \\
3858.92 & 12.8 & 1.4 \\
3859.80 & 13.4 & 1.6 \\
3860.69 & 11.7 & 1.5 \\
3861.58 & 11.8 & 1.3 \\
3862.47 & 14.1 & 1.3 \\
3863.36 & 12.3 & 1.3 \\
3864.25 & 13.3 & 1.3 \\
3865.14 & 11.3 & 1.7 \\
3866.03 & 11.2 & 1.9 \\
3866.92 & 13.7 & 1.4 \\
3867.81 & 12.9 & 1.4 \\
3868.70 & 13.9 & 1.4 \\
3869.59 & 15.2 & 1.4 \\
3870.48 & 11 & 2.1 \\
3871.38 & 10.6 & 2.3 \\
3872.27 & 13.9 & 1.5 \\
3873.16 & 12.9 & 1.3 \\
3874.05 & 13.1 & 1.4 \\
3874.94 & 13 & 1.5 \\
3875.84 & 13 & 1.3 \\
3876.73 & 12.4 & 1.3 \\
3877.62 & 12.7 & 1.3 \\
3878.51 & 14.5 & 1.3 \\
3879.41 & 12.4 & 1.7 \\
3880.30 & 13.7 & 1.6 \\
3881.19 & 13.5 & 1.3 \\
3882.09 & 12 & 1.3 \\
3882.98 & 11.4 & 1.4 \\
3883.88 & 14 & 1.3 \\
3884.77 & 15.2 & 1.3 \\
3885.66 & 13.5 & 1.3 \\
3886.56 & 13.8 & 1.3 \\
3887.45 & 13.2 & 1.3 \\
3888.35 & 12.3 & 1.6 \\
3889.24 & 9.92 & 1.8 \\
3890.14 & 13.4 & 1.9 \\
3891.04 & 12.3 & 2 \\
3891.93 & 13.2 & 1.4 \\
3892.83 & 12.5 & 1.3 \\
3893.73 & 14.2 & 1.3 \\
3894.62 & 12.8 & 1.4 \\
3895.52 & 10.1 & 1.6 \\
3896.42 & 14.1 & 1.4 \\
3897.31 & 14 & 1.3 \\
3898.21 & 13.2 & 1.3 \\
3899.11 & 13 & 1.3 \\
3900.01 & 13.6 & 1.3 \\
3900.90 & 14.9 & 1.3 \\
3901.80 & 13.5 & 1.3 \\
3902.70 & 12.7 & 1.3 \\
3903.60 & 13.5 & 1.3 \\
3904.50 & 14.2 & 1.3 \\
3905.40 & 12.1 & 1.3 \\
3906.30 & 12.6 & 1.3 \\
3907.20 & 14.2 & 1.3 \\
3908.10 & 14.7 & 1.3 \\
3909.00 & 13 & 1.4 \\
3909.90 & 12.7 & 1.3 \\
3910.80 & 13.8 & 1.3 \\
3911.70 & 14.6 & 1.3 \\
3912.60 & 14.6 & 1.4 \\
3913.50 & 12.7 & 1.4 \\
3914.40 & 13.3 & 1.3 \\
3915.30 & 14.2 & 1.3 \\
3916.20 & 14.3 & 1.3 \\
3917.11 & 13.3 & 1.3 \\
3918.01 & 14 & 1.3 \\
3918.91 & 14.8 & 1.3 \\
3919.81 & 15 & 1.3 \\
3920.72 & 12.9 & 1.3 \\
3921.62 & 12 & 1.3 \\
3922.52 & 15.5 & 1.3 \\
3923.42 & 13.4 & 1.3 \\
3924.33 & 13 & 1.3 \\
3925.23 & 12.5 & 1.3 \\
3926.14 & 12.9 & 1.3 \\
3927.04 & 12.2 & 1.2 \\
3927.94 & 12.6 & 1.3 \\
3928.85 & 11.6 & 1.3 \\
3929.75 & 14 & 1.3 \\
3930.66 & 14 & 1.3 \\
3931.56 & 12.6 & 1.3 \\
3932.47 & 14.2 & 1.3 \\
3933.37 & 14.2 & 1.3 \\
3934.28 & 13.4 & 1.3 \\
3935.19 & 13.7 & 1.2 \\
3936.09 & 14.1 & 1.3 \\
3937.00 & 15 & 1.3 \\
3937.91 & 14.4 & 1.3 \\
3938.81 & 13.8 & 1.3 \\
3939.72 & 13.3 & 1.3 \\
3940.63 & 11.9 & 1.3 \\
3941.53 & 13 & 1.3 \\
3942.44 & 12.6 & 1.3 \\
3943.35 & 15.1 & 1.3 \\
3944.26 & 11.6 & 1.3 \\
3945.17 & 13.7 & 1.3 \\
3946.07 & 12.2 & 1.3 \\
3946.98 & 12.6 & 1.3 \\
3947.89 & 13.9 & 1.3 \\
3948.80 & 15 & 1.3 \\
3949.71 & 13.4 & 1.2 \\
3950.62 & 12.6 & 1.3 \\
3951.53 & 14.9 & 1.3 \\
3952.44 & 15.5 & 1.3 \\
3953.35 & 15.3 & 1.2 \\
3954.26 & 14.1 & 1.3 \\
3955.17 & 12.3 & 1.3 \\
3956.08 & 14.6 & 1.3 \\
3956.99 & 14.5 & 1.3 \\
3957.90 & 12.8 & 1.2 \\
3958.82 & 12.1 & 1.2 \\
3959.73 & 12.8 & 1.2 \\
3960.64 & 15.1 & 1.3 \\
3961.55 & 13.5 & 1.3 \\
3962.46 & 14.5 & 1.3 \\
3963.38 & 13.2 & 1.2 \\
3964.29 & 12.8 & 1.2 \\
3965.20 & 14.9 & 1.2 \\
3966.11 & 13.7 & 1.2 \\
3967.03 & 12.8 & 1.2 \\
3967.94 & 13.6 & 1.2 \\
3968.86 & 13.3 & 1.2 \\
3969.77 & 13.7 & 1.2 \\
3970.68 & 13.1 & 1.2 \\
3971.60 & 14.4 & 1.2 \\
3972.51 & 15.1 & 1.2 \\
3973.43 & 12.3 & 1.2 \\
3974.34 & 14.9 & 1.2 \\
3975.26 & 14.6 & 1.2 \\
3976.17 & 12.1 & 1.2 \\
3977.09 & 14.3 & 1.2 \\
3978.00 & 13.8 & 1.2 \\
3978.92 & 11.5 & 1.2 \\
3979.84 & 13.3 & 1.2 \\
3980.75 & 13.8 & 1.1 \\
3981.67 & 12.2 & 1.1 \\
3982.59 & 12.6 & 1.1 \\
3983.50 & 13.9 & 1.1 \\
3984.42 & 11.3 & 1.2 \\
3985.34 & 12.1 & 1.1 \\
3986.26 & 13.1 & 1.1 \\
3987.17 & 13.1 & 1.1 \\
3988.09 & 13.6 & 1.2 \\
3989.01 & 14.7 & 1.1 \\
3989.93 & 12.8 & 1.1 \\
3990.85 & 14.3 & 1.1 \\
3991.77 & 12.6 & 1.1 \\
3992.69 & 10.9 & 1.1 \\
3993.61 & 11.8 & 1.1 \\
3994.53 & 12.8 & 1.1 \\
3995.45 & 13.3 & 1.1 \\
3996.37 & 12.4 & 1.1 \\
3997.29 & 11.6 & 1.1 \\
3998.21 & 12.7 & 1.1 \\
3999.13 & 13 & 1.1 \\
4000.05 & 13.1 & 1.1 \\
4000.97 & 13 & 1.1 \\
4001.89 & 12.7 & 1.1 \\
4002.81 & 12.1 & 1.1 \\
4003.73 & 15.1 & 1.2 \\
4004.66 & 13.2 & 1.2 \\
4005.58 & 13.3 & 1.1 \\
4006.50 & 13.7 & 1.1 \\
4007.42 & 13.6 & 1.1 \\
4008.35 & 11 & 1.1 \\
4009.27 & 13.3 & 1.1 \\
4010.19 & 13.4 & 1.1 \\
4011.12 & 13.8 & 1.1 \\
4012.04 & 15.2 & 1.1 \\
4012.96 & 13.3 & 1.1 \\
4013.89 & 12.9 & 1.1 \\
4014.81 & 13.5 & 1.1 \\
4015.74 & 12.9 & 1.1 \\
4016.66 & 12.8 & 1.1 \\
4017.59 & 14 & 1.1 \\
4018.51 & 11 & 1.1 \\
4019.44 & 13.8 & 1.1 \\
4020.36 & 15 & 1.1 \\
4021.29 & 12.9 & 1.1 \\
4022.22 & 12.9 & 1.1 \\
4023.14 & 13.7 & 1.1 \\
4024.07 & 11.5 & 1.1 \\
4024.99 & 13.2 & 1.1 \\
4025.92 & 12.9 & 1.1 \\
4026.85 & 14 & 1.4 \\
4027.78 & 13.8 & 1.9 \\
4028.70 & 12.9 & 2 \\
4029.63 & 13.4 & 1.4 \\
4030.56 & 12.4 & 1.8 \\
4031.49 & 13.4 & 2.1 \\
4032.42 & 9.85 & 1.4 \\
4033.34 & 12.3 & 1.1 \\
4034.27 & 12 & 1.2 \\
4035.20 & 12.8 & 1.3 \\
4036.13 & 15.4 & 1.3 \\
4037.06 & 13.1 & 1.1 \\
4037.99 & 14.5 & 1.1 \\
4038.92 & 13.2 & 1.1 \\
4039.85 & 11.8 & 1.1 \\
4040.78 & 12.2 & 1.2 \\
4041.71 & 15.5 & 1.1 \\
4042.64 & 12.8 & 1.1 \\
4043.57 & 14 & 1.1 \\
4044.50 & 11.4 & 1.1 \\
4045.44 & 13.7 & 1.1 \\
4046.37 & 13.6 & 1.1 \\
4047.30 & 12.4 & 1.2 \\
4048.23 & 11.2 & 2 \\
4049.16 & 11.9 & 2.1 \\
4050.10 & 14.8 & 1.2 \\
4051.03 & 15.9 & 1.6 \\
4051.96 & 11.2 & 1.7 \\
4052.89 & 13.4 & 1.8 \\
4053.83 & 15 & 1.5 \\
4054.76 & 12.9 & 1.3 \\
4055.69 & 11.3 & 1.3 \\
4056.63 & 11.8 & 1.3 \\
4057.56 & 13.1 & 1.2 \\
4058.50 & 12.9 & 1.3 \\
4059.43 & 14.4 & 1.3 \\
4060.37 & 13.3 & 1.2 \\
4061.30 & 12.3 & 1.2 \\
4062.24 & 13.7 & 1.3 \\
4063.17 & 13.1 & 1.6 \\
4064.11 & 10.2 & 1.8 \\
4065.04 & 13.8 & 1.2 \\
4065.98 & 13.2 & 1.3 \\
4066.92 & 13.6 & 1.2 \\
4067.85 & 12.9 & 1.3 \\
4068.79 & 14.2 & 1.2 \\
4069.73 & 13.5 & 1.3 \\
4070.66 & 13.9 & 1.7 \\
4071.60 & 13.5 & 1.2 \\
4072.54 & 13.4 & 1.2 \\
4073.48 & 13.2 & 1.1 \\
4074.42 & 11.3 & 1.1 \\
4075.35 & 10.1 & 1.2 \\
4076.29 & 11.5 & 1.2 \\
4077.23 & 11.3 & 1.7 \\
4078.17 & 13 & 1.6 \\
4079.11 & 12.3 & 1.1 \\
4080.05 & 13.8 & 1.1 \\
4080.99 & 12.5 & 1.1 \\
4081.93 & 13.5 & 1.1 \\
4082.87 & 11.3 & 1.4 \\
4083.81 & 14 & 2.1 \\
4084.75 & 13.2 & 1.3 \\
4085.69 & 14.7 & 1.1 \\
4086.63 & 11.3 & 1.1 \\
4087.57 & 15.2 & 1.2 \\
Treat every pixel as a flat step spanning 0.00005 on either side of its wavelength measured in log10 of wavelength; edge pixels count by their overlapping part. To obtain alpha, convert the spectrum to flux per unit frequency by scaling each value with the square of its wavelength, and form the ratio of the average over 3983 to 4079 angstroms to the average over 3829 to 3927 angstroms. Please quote 1.05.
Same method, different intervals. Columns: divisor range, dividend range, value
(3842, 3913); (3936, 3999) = 1.06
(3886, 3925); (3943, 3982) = 1.05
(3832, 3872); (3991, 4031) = 1.07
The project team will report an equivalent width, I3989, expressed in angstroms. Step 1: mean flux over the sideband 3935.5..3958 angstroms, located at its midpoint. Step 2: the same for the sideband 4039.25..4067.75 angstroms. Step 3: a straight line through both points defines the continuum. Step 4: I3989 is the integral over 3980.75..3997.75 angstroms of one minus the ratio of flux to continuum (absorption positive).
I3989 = 0.9 angstroms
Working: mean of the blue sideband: 13.7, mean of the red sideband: 13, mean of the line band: 12.8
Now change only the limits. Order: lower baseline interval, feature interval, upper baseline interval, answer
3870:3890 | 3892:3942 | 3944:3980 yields -1.0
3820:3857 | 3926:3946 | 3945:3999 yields 0.4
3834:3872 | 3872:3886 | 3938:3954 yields 0.1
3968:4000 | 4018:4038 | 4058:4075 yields 0.2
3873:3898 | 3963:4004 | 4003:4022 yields 0.4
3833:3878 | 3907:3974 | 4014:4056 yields -2.6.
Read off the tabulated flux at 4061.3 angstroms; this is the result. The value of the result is 12.3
